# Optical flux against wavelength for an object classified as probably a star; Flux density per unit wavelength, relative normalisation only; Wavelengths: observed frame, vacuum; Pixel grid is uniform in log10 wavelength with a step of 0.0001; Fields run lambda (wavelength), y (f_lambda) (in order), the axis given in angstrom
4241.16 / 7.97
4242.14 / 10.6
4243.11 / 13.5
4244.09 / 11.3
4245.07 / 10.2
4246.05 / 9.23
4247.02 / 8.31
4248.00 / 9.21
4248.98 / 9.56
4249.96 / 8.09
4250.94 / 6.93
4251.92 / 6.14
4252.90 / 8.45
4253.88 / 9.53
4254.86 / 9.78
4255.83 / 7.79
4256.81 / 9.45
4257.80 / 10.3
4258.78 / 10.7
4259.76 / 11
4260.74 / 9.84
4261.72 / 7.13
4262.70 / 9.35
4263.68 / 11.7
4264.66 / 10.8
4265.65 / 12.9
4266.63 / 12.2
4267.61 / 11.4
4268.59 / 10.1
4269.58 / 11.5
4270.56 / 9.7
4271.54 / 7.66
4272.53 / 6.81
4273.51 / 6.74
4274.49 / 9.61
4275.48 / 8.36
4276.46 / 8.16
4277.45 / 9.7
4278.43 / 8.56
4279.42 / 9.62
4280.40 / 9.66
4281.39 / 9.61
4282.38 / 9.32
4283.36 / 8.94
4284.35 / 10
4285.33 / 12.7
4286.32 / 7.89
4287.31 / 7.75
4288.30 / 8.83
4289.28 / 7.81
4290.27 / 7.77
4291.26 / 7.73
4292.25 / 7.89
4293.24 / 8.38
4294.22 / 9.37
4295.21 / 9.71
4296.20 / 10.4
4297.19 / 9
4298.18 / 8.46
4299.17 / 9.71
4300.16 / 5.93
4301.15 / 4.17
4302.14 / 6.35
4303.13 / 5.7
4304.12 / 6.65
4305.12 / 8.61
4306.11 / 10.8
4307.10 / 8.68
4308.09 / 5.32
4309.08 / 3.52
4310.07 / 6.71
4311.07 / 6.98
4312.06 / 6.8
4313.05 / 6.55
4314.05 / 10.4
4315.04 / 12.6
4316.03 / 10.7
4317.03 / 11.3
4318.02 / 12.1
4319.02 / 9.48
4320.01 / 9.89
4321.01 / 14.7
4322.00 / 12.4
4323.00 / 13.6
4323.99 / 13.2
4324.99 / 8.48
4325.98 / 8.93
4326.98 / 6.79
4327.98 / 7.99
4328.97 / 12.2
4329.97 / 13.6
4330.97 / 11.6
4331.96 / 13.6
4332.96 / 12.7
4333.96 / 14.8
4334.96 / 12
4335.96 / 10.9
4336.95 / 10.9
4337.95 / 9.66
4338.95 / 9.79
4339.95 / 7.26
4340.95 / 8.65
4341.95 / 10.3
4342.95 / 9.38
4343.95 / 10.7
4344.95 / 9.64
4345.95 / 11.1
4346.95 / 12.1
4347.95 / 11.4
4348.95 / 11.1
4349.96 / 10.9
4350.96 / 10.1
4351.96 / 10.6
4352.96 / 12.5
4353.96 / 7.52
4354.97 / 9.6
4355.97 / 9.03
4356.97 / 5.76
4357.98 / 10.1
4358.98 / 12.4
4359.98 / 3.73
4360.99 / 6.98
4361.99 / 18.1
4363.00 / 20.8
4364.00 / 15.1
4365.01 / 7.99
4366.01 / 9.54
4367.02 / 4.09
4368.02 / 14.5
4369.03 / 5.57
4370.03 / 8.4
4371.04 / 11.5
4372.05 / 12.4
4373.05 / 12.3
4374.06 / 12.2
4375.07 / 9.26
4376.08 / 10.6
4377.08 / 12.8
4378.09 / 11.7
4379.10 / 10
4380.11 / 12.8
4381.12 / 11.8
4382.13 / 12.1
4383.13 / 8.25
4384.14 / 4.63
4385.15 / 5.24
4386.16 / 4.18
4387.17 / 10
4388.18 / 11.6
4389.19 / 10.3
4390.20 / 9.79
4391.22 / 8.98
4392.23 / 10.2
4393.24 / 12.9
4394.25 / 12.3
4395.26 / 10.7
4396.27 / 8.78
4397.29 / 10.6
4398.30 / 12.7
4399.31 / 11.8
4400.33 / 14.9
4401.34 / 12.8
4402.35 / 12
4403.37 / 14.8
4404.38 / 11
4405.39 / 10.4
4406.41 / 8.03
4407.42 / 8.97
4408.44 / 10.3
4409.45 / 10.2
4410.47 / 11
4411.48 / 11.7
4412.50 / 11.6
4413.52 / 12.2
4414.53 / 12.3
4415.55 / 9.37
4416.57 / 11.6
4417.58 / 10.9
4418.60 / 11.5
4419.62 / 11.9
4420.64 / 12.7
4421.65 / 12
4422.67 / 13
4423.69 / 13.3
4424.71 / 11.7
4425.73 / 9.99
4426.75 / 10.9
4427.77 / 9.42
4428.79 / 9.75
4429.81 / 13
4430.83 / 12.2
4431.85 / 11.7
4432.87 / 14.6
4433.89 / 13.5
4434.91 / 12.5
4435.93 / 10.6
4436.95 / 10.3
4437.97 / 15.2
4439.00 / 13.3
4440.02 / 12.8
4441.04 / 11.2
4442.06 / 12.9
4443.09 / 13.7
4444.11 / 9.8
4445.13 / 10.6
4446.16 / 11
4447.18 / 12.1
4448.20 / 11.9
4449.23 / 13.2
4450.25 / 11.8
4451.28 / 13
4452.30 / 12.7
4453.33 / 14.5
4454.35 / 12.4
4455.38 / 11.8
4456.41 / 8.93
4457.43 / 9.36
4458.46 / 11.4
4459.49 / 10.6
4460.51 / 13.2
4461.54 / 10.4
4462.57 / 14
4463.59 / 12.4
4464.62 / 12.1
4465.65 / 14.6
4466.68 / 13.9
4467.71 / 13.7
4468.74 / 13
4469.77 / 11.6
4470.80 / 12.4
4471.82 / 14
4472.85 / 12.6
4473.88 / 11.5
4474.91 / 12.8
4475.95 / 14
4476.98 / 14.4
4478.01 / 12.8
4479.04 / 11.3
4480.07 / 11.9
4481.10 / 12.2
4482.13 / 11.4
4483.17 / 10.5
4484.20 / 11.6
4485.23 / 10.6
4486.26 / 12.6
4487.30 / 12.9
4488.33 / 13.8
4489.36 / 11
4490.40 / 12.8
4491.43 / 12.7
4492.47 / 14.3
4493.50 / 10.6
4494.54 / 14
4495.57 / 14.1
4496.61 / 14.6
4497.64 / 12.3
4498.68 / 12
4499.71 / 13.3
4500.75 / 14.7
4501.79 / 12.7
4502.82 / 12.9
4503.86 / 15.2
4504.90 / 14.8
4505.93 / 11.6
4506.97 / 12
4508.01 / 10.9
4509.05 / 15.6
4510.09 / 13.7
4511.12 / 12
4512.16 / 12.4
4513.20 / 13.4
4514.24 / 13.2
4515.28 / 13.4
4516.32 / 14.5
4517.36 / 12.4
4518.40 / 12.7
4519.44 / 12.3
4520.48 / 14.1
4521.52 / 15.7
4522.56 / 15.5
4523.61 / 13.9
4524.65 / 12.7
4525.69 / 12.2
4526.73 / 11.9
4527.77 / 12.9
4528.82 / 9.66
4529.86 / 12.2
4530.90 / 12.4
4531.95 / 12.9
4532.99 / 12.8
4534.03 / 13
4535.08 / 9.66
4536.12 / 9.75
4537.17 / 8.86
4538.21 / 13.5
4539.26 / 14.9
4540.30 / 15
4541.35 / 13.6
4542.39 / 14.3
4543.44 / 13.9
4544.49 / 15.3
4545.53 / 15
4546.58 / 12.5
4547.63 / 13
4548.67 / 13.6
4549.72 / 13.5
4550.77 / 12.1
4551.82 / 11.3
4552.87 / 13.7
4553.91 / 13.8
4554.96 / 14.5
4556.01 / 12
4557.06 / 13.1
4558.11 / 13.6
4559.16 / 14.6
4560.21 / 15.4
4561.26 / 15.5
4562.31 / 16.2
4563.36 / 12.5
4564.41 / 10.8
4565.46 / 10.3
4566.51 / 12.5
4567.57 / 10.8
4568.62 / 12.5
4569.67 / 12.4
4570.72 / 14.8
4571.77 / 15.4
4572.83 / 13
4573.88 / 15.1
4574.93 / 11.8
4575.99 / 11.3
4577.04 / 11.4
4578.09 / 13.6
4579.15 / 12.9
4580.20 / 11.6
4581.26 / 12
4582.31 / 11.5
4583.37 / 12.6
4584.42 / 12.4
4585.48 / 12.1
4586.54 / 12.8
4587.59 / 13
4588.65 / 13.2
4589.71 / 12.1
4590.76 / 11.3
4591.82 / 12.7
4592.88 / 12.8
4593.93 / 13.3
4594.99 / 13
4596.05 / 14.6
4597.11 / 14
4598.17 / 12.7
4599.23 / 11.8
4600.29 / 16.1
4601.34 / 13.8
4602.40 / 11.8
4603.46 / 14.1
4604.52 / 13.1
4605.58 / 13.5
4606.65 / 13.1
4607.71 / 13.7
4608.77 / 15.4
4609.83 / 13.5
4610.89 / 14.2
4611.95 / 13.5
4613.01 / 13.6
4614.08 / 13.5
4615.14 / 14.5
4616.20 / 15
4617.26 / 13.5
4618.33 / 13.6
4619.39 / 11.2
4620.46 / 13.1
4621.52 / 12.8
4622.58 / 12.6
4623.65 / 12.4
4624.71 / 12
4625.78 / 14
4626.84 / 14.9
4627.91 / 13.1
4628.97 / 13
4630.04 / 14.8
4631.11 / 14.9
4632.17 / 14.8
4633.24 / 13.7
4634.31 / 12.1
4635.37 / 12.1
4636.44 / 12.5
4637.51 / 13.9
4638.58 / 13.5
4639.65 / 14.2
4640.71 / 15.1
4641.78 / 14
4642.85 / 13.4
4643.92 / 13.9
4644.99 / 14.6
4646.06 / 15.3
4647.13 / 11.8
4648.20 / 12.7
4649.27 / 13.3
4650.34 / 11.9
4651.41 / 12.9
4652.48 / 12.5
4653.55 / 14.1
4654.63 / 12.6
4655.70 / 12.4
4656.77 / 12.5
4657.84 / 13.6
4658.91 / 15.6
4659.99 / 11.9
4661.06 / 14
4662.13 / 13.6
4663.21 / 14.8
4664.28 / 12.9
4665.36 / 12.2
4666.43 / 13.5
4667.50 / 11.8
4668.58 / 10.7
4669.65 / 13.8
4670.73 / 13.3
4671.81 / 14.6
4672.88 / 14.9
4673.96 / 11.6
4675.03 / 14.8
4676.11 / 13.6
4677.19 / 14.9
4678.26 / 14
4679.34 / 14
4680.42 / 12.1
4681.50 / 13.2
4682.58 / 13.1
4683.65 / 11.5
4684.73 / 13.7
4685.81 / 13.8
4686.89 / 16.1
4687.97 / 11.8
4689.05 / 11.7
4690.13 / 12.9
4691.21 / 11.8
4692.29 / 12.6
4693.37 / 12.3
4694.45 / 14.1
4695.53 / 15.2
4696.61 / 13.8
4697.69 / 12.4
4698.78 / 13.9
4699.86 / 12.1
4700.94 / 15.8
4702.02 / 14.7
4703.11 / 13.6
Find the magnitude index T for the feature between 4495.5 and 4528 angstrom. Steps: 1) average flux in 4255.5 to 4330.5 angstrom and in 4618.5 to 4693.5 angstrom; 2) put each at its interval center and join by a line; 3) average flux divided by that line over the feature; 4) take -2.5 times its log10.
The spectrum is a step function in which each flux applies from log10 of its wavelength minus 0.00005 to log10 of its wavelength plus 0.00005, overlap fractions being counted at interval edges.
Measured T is -0.140 mag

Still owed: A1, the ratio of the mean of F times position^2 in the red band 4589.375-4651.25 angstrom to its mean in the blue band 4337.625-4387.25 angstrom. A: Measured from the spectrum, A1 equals 1.49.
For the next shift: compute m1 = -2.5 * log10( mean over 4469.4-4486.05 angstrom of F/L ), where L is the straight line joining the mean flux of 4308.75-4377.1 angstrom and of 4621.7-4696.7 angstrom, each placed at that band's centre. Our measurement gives -0.05 mag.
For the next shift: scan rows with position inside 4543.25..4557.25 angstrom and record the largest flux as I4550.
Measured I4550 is 15.3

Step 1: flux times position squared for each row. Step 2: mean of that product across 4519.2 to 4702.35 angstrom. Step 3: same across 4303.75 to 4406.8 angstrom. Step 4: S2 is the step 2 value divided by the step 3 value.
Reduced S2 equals 1.4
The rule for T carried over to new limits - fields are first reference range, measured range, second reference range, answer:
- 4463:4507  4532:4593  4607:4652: 0.02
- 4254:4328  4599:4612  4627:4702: -0.08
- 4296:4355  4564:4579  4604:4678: 0.01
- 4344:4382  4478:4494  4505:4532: 0.04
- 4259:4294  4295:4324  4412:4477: 0.11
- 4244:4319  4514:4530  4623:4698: -0.12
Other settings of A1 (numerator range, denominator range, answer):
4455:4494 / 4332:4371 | 1.24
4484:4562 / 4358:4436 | 1.26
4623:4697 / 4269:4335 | 1.69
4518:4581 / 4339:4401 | 1.36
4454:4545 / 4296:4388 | 1.38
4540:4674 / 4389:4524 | 1.16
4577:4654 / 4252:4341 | 1.62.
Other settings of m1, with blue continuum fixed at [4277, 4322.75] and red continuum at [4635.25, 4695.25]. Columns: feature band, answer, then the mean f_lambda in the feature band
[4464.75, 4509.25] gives -0.154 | 12.8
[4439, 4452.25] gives -0.140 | 12.1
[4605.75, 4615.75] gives -0.102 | 13.9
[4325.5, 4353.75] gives -0.153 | 10.7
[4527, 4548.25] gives -0.089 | 12.8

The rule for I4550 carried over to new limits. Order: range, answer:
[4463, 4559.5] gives 15.7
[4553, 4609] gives 16.2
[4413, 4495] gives 15.2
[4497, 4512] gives 15.6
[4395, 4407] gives 14.9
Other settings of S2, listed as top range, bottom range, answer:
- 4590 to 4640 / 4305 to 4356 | 1.49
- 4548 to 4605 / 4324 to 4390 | 1.39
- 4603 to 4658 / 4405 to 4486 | 1.23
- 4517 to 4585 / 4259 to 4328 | 1.59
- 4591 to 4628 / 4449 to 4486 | 1.16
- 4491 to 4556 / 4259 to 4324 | 1.59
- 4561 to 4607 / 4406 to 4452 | 1.18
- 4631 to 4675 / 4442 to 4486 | 1.19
